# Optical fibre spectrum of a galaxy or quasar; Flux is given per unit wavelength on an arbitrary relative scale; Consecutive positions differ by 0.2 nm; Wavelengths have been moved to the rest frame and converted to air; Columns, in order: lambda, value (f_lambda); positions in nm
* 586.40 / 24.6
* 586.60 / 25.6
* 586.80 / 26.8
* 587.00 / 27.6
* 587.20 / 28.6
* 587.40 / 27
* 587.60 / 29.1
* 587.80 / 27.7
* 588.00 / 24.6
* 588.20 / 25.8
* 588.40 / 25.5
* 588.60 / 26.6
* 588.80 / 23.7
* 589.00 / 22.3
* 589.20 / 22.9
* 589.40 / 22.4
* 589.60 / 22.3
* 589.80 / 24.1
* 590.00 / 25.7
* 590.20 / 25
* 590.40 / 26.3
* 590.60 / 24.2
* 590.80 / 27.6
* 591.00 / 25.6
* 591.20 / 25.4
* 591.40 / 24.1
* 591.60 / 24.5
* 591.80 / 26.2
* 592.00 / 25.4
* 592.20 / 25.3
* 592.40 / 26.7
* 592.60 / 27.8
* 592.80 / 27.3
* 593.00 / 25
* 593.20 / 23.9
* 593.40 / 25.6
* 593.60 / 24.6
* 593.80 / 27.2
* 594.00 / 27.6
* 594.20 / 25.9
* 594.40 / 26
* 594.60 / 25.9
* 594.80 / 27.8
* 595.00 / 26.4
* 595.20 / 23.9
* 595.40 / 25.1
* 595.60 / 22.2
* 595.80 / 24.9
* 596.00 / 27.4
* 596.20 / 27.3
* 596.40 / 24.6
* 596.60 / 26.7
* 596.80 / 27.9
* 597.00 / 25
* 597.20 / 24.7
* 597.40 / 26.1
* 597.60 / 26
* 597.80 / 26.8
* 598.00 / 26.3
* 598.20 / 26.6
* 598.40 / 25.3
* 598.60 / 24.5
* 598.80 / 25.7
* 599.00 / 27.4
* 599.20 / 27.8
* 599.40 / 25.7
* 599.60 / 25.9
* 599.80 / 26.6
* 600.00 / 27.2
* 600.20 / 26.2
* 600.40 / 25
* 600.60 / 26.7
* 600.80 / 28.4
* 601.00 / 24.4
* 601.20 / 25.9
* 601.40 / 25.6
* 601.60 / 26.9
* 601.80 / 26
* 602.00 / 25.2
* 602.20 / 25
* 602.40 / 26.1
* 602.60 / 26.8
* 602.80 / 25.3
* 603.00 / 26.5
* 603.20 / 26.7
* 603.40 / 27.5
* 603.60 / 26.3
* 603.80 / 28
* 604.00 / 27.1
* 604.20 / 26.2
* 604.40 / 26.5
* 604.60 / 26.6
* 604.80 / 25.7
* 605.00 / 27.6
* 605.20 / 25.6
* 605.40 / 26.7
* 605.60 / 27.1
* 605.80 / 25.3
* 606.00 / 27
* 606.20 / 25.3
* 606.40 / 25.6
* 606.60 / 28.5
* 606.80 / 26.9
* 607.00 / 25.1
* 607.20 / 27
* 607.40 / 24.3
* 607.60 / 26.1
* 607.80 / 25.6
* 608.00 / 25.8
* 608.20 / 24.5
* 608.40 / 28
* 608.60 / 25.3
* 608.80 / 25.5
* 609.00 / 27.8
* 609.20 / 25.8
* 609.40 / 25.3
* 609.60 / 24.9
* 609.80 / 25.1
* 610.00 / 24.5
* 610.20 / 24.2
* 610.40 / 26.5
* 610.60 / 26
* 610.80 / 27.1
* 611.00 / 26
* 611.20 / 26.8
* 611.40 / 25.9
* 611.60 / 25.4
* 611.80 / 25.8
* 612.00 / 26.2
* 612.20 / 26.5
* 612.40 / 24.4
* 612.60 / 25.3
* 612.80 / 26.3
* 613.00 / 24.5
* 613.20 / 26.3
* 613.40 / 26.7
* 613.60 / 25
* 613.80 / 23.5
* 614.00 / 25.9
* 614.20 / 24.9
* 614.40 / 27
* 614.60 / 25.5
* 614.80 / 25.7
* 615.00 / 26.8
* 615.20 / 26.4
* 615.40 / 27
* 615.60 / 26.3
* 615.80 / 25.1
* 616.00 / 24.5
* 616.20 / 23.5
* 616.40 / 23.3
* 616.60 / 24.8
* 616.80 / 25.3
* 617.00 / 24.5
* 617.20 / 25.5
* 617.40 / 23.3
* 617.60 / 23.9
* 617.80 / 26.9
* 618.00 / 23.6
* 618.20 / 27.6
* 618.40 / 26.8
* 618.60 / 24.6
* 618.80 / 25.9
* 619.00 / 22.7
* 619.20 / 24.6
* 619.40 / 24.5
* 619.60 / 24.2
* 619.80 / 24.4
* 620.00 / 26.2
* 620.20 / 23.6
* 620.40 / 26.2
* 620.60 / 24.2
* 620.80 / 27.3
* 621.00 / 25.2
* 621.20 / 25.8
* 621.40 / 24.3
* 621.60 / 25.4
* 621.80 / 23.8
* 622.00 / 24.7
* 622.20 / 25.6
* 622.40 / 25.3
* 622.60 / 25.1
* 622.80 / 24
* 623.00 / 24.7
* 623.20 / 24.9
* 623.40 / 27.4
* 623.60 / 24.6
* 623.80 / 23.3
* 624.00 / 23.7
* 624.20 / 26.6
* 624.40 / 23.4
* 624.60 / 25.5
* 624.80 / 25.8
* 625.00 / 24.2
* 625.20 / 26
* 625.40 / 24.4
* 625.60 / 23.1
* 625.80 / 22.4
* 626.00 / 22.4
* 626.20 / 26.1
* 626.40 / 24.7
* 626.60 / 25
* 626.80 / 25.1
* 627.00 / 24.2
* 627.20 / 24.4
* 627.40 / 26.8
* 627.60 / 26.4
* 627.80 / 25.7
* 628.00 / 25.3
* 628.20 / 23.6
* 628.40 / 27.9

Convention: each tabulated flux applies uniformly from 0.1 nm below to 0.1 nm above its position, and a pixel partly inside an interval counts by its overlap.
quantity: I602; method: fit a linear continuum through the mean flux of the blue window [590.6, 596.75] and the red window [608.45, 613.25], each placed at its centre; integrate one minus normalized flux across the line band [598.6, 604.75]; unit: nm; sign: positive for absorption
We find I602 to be -0.14 nm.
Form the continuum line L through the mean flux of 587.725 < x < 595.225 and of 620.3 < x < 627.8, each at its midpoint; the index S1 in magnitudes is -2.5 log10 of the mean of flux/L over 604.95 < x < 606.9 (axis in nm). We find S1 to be -0.06 mag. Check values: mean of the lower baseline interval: 25.4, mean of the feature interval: 26.5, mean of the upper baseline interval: 24.9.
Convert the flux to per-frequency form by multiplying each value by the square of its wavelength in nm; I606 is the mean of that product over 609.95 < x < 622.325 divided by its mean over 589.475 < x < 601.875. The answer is 1.05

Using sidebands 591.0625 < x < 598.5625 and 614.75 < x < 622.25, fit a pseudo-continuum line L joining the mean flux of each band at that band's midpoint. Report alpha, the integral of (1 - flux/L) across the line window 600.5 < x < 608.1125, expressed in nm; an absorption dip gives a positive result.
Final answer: -0.23 nm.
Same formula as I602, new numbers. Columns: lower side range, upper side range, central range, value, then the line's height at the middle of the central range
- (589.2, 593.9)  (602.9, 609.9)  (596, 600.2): -0.09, 25.7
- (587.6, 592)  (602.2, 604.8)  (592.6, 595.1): -0.07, 25.4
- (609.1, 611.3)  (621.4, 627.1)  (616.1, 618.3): 0.04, 25.2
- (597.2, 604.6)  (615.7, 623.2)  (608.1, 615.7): -0.11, 25.4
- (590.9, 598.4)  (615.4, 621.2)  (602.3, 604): -0.08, 25.5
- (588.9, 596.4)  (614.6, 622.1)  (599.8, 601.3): -0.06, 25.3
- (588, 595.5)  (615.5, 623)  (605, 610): -0.18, 25.1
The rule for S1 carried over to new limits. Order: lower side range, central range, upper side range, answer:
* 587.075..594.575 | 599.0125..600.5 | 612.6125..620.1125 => -0.04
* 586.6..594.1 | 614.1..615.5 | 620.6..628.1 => -0.05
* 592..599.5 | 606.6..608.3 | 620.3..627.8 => -0.01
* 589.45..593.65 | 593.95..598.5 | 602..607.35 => -0.01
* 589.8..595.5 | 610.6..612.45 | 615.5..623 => -0.04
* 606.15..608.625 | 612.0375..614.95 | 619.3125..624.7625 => 0.00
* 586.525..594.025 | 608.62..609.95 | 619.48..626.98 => -0.02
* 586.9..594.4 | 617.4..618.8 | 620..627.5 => -0.02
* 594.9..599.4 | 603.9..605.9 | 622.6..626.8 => -0.04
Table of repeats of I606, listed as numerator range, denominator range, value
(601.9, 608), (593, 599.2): 1.05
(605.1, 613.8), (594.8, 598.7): 1.05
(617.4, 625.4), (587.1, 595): 1.08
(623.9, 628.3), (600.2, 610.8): 1.01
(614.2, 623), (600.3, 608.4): 1.00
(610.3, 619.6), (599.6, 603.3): 1.02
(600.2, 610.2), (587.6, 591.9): 1.10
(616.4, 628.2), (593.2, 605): 1.03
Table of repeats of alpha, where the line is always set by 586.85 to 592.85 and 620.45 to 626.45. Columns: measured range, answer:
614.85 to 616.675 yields -0.024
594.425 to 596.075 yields 0.000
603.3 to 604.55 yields -0.083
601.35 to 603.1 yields -0.045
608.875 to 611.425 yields -0.073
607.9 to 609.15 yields -0.049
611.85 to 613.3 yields -0.034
